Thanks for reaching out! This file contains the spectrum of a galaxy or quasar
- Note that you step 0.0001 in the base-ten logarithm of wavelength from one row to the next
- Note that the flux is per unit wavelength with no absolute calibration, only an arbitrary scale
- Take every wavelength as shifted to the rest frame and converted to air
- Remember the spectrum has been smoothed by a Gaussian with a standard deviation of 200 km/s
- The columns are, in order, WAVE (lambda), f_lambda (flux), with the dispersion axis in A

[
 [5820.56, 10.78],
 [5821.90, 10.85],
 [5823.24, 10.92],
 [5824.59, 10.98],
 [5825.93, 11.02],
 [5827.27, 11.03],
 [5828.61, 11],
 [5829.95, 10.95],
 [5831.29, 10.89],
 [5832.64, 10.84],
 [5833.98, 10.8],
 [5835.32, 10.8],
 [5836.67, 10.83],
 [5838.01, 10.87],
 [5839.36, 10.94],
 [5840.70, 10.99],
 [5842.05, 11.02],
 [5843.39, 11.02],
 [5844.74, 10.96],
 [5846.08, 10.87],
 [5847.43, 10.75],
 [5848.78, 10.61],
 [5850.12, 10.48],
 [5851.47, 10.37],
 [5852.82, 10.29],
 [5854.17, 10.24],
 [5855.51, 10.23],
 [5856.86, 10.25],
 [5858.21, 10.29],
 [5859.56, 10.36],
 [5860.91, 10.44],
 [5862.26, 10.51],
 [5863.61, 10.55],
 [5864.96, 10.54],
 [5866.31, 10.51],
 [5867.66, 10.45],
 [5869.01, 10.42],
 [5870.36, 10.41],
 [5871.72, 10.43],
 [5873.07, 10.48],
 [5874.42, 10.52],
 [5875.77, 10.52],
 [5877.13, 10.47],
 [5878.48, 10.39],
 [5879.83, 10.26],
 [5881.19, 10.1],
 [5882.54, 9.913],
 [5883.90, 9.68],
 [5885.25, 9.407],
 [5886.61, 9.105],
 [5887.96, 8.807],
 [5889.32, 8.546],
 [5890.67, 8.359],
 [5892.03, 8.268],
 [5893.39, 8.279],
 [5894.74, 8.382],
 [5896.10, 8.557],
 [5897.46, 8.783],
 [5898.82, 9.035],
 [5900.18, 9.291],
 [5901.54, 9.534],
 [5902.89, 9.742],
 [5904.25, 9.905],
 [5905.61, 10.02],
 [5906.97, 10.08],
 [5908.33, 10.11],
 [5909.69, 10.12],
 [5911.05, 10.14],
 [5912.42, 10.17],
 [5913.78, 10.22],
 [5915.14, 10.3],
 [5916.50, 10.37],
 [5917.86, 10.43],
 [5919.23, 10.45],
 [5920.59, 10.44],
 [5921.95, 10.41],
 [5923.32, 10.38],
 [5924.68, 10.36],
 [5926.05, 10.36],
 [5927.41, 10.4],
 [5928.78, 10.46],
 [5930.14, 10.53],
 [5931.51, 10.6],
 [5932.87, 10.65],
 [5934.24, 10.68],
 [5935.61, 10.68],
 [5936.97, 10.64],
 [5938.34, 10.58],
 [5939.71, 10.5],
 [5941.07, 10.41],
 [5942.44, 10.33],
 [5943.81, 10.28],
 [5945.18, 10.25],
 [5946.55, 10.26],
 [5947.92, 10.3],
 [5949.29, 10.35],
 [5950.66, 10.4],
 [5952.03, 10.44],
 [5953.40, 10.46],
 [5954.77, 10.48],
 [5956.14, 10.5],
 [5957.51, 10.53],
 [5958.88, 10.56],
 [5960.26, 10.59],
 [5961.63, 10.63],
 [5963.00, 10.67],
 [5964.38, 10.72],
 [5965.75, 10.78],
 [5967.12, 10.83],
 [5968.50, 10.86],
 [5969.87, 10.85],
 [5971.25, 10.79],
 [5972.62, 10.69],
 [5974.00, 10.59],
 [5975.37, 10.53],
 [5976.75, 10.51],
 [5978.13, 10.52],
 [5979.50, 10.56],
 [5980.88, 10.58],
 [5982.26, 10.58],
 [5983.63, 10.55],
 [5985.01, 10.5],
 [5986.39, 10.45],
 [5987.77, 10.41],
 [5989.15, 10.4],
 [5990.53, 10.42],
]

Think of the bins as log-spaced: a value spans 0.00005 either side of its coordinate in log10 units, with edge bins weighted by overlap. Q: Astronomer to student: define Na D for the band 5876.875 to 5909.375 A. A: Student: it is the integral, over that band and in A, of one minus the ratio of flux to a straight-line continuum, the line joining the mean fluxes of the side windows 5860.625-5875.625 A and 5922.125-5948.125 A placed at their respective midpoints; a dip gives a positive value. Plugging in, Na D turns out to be 3.42 A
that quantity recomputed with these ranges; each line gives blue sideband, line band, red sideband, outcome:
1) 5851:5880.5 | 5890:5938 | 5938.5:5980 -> 2.5 A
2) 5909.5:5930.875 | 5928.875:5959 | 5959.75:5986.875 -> 0.0 A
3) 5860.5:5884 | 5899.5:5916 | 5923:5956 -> 0.7 A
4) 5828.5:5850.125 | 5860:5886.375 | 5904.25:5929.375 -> 0.8 A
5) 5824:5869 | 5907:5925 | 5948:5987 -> 0.6 A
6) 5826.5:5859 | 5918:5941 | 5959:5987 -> 0.3 A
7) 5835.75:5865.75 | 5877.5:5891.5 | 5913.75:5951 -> 1.4 A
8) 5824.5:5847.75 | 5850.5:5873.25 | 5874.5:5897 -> -0.7 A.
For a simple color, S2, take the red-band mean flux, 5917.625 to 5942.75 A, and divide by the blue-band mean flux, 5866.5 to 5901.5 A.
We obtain 1.10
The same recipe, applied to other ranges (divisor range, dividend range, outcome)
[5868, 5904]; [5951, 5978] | 1.11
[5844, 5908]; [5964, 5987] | 1.07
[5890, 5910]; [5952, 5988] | 1.15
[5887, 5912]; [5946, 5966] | 1.14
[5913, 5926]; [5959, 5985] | 1.03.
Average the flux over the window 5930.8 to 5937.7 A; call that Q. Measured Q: 10.6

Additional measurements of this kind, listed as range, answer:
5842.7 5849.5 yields 10.9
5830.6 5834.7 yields 10.8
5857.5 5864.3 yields 10.4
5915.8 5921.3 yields 10.4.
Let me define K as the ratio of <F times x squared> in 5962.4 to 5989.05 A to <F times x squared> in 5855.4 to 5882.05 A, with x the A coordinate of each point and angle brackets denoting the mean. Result 1.1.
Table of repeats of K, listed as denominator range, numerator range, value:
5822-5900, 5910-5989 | 1.06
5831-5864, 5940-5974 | 1.03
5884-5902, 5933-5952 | 1.20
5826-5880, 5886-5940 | 0.95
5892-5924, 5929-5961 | 1.09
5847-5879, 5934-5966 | 1.04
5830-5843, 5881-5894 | 0.84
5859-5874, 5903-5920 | 0.99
